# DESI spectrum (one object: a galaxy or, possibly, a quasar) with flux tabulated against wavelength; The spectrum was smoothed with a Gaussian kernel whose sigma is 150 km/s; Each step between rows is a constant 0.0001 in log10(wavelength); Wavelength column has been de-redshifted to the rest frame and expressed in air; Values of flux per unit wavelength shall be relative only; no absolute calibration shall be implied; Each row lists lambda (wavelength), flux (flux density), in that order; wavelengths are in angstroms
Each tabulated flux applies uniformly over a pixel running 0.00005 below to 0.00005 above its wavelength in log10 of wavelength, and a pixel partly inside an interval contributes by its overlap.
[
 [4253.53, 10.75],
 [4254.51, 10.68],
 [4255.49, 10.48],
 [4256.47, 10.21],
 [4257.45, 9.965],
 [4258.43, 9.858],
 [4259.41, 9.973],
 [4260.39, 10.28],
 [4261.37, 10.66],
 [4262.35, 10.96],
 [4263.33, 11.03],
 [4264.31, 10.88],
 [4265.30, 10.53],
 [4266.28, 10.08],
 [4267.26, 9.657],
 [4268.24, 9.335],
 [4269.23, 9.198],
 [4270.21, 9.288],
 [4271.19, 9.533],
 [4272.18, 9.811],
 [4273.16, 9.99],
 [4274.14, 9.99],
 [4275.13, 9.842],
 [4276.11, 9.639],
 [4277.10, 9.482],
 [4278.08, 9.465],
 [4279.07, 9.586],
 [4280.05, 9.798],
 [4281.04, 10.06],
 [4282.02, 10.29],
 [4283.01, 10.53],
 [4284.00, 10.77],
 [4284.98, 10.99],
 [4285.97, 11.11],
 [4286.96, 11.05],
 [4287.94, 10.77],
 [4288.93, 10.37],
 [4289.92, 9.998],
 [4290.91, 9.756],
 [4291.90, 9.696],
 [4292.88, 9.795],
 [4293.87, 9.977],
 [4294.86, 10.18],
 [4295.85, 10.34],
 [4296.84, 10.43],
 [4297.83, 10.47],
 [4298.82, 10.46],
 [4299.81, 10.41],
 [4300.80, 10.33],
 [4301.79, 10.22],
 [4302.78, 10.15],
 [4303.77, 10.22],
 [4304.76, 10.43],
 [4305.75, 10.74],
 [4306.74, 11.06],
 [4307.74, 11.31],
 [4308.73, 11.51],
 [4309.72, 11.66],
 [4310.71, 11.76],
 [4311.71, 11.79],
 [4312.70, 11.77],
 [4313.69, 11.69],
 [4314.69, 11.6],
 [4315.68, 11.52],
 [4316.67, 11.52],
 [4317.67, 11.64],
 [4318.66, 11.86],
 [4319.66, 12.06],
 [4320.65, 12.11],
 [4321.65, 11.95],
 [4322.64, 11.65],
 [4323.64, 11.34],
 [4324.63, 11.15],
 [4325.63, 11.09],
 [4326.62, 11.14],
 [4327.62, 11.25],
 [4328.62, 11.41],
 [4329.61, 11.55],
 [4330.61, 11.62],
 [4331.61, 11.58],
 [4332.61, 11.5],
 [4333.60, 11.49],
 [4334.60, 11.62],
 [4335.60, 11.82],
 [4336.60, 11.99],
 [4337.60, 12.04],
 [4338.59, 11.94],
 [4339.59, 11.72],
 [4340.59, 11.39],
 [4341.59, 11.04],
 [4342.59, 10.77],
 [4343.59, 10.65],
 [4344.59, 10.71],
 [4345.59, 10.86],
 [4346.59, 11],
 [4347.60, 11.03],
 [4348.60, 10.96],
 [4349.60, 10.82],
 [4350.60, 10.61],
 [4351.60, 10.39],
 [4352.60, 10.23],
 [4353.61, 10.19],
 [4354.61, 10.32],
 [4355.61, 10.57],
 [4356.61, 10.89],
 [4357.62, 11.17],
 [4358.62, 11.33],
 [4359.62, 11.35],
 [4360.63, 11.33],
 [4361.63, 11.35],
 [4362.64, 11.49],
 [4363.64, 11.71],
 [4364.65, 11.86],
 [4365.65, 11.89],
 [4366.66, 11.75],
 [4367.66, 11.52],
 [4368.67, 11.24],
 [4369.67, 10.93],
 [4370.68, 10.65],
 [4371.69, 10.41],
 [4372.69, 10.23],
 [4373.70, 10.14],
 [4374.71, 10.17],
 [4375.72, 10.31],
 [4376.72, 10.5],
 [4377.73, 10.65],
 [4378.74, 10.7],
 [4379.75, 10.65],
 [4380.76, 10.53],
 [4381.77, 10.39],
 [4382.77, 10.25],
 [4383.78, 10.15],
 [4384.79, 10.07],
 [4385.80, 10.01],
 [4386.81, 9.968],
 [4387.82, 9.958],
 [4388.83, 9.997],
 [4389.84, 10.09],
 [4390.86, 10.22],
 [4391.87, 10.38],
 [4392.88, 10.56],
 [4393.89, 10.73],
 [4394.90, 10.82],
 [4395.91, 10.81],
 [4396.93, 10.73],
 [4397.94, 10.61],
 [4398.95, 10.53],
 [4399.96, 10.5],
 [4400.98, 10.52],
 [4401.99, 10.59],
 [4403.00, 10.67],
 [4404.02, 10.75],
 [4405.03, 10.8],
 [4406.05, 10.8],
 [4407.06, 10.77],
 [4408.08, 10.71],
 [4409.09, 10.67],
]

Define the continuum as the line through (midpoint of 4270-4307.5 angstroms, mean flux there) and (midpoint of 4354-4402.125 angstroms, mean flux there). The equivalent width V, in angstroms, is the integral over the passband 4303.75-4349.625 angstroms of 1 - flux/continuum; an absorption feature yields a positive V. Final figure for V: -4.4 angstroms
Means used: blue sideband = 10.2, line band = 11.4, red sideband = 10.7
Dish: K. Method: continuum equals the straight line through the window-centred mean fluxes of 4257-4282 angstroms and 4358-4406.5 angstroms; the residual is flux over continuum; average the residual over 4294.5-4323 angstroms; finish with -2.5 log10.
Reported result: -0.09 mag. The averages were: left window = 9.96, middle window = 11.1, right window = 10.7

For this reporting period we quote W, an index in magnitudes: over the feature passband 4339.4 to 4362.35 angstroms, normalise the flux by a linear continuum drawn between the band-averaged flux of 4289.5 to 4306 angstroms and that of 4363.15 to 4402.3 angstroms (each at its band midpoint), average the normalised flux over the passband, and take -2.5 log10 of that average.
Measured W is -0.044 mag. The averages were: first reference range 10.2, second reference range 10.6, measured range 10.9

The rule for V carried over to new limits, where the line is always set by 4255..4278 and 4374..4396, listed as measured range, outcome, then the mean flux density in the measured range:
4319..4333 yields -1.8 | 11.5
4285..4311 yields -1.1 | 10.5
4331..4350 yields -2.0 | 11.3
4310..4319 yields -1.4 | 11.7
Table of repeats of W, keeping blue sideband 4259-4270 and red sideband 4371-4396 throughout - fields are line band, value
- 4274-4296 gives 0.01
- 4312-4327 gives -0.13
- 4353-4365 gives -0.08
